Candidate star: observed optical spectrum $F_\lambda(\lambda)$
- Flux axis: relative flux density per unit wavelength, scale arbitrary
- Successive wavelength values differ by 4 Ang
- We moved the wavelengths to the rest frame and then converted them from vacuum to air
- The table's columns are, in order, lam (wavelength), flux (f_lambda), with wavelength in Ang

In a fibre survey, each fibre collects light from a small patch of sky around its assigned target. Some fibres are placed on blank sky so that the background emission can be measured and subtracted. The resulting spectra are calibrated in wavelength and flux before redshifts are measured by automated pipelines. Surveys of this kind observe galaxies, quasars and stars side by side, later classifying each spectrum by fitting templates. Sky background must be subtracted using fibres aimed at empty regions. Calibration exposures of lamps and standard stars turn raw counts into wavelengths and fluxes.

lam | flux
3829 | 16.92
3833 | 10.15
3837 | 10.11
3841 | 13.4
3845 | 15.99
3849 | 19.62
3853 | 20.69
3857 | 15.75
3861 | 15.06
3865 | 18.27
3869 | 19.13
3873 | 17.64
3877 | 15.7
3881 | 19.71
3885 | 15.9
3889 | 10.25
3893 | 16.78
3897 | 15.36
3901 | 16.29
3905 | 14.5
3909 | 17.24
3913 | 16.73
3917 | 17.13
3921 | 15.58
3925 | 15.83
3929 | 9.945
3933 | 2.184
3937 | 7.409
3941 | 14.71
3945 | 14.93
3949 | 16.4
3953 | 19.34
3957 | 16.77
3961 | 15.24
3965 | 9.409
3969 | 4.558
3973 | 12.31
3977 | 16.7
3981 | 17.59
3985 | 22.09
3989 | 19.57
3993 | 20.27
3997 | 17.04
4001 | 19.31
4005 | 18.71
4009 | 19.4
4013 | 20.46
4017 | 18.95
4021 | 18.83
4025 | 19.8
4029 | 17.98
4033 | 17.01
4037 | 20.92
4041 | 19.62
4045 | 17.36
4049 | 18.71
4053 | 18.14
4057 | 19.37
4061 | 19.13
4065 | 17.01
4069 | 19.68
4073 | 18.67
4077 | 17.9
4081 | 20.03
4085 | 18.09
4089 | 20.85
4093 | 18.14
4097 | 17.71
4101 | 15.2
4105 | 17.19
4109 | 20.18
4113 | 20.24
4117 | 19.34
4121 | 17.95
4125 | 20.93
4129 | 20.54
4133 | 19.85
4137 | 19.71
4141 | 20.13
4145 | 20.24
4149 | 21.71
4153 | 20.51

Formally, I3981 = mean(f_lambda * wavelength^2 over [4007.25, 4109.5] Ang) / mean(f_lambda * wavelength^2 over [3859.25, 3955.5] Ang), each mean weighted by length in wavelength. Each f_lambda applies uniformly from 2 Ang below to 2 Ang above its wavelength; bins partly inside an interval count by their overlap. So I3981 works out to 1.3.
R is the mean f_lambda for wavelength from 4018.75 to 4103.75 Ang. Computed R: 18.6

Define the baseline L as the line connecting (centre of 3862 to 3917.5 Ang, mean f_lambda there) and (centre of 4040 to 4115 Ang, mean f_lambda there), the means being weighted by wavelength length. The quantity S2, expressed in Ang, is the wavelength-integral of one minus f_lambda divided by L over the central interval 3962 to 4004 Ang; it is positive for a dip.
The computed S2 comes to 3.8 Ang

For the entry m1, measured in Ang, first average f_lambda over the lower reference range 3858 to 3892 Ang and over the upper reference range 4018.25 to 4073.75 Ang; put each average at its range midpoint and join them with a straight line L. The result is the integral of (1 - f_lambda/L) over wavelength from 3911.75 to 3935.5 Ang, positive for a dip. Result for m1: 6.1 Ang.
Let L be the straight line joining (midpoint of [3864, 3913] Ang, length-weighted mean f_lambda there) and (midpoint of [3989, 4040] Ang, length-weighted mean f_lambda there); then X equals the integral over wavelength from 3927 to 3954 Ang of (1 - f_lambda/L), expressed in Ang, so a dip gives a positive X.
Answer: 8.8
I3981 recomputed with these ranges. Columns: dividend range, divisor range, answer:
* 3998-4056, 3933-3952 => 1.58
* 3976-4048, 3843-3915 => 1.22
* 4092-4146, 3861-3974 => 1.46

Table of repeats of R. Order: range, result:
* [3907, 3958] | 14.1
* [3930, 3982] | 12.7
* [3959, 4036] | 17.2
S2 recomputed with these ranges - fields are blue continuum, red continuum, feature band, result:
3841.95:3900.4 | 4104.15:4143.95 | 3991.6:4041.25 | -1.67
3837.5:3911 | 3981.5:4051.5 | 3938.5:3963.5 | 2.73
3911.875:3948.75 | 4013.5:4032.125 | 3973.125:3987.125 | -1.58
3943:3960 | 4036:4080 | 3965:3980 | 5.07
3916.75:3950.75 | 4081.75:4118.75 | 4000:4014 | -3.95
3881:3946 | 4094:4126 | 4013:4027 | -2.52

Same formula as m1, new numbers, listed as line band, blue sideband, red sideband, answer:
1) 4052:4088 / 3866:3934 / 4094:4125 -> -1.83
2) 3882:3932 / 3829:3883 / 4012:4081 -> 5.84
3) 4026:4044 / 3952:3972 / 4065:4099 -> -2.69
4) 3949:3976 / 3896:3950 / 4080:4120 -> 2.72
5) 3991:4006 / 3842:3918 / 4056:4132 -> -0.80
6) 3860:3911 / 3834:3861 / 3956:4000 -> -2.18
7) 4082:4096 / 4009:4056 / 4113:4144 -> 0.32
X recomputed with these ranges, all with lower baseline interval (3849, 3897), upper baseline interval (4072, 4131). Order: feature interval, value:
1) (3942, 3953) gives 0.80 Ang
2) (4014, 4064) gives -1.36 Ang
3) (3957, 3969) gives 3.99 Ang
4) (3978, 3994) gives -1.61 Ang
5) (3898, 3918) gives 1.03 Ang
